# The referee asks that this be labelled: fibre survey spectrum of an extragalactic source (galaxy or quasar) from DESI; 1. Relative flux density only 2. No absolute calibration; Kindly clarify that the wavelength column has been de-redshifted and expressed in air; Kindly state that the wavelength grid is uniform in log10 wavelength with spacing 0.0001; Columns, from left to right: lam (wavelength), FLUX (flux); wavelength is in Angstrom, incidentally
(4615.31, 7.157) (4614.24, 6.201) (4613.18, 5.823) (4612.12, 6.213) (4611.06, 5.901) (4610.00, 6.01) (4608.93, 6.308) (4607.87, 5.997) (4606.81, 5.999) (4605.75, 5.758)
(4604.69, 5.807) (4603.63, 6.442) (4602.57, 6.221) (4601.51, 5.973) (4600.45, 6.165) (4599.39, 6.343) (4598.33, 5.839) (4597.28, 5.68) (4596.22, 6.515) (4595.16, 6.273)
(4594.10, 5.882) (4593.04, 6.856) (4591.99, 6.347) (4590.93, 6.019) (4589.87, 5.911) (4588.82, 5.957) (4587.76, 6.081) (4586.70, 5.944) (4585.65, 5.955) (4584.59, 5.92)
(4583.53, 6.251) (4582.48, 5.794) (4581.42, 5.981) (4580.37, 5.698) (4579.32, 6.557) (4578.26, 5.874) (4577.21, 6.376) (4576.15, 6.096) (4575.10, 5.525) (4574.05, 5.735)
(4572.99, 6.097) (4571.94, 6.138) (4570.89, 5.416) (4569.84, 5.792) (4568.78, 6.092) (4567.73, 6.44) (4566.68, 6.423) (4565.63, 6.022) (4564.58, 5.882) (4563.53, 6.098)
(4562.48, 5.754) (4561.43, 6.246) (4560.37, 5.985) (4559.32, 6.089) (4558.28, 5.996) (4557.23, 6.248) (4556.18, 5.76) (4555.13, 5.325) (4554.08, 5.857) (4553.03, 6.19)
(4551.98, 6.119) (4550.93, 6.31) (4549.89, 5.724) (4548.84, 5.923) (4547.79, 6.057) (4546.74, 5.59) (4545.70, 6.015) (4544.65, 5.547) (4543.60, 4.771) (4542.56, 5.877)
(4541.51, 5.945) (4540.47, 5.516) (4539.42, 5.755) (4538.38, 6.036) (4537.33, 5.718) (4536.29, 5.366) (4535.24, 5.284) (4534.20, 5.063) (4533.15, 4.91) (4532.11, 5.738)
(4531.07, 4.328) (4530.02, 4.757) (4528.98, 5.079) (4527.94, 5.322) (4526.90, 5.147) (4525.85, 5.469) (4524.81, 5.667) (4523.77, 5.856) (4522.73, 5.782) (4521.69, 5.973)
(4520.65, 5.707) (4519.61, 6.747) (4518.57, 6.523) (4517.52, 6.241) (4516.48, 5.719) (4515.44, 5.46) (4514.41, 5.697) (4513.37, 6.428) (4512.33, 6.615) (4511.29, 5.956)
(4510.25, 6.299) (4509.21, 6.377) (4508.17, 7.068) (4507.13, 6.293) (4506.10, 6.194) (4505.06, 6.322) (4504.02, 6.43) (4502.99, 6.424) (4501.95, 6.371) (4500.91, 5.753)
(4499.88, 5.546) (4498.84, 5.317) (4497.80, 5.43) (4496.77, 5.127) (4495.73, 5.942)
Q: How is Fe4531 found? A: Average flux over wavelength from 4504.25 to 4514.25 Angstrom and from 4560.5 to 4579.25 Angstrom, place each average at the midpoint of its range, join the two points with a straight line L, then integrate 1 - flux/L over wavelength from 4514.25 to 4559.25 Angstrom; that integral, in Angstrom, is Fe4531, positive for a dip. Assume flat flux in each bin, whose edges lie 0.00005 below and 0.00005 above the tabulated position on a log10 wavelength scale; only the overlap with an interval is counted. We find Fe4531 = 3.8 Angstrom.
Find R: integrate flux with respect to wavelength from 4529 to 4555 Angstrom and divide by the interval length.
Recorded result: 5.59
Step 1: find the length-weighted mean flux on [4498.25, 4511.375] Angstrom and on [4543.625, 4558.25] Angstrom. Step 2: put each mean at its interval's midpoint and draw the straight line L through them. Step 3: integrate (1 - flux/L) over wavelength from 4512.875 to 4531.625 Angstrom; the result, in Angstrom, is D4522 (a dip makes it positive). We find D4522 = 1.24 Angstrom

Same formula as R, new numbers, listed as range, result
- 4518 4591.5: 5.82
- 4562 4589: 6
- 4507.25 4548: 5.73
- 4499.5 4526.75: 6.1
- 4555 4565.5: 5.96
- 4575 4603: 6.08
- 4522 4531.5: 5.29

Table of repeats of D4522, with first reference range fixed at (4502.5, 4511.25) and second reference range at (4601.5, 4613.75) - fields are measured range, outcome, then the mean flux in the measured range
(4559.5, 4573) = 0.35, 6.03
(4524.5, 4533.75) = 1.72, 5.14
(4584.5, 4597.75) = -0.02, 6.11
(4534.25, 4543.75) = 1.05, 5.59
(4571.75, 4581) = 0.22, 6.01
